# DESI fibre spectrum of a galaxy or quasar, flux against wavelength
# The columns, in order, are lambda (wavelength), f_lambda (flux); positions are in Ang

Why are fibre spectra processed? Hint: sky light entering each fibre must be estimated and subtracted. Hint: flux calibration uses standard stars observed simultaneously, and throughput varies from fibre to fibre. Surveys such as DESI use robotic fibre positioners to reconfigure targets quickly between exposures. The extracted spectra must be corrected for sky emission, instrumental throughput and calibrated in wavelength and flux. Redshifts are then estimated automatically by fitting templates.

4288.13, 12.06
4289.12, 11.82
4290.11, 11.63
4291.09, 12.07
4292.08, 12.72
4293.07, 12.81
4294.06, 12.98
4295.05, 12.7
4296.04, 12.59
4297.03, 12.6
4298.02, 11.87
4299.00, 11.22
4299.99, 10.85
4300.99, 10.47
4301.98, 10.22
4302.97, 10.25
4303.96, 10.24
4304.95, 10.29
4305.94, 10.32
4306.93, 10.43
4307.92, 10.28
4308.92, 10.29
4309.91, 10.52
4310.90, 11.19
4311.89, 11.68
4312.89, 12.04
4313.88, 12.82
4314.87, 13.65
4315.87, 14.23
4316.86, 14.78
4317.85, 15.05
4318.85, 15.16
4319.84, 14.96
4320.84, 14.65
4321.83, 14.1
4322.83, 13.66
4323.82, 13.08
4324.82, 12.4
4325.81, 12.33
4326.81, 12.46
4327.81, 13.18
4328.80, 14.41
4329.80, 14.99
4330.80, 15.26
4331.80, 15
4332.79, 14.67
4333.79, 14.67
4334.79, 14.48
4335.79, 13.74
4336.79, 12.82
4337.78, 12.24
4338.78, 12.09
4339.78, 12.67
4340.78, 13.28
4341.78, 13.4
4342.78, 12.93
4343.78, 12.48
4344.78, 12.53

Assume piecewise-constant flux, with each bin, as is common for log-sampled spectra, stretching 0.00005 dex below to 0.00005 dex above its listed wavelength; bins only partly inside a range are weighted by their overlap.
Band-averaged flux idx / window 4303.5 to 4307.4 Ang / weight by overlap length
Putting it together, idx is 10.3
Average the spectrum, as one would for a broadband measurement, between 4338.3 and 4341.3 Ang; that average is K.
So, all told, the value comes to 12.7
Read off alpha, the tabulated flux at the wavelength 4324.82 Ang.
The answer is 12.4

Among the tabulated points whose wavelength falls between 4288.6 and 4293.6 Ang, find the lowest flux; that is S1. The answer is 11.63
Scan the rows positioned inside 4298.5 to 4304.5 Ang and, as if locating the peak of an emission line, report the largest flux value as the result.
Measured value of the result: 11.22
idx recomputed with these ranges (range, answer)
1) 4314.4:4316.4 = 13.9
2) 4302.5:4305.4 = 10.3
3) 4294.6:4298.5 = 12.4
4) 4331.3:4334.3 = 14.8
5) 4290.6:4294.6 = 12.6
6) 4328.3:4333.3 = 14.9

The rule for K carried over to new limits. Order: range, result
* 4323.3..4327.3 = 12.6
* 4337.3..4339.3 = 12.2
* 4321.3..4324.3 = 13.7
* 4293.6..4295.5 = 12.8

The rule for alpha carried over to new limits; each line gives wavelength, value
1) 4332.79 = 14.67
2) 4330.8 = 15.26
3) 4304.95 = 10.29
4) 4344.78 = 12.53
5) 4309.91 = 10.52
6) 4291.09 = 12.07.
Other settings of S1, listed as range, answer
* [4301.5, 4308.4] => 10.22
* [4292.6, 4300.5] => 10.85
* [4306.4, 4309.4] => 10.28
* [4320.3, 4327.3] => 12.33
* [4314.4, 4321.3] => 13.65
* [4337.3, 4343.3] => 12.09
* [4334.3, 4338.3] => 12.24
